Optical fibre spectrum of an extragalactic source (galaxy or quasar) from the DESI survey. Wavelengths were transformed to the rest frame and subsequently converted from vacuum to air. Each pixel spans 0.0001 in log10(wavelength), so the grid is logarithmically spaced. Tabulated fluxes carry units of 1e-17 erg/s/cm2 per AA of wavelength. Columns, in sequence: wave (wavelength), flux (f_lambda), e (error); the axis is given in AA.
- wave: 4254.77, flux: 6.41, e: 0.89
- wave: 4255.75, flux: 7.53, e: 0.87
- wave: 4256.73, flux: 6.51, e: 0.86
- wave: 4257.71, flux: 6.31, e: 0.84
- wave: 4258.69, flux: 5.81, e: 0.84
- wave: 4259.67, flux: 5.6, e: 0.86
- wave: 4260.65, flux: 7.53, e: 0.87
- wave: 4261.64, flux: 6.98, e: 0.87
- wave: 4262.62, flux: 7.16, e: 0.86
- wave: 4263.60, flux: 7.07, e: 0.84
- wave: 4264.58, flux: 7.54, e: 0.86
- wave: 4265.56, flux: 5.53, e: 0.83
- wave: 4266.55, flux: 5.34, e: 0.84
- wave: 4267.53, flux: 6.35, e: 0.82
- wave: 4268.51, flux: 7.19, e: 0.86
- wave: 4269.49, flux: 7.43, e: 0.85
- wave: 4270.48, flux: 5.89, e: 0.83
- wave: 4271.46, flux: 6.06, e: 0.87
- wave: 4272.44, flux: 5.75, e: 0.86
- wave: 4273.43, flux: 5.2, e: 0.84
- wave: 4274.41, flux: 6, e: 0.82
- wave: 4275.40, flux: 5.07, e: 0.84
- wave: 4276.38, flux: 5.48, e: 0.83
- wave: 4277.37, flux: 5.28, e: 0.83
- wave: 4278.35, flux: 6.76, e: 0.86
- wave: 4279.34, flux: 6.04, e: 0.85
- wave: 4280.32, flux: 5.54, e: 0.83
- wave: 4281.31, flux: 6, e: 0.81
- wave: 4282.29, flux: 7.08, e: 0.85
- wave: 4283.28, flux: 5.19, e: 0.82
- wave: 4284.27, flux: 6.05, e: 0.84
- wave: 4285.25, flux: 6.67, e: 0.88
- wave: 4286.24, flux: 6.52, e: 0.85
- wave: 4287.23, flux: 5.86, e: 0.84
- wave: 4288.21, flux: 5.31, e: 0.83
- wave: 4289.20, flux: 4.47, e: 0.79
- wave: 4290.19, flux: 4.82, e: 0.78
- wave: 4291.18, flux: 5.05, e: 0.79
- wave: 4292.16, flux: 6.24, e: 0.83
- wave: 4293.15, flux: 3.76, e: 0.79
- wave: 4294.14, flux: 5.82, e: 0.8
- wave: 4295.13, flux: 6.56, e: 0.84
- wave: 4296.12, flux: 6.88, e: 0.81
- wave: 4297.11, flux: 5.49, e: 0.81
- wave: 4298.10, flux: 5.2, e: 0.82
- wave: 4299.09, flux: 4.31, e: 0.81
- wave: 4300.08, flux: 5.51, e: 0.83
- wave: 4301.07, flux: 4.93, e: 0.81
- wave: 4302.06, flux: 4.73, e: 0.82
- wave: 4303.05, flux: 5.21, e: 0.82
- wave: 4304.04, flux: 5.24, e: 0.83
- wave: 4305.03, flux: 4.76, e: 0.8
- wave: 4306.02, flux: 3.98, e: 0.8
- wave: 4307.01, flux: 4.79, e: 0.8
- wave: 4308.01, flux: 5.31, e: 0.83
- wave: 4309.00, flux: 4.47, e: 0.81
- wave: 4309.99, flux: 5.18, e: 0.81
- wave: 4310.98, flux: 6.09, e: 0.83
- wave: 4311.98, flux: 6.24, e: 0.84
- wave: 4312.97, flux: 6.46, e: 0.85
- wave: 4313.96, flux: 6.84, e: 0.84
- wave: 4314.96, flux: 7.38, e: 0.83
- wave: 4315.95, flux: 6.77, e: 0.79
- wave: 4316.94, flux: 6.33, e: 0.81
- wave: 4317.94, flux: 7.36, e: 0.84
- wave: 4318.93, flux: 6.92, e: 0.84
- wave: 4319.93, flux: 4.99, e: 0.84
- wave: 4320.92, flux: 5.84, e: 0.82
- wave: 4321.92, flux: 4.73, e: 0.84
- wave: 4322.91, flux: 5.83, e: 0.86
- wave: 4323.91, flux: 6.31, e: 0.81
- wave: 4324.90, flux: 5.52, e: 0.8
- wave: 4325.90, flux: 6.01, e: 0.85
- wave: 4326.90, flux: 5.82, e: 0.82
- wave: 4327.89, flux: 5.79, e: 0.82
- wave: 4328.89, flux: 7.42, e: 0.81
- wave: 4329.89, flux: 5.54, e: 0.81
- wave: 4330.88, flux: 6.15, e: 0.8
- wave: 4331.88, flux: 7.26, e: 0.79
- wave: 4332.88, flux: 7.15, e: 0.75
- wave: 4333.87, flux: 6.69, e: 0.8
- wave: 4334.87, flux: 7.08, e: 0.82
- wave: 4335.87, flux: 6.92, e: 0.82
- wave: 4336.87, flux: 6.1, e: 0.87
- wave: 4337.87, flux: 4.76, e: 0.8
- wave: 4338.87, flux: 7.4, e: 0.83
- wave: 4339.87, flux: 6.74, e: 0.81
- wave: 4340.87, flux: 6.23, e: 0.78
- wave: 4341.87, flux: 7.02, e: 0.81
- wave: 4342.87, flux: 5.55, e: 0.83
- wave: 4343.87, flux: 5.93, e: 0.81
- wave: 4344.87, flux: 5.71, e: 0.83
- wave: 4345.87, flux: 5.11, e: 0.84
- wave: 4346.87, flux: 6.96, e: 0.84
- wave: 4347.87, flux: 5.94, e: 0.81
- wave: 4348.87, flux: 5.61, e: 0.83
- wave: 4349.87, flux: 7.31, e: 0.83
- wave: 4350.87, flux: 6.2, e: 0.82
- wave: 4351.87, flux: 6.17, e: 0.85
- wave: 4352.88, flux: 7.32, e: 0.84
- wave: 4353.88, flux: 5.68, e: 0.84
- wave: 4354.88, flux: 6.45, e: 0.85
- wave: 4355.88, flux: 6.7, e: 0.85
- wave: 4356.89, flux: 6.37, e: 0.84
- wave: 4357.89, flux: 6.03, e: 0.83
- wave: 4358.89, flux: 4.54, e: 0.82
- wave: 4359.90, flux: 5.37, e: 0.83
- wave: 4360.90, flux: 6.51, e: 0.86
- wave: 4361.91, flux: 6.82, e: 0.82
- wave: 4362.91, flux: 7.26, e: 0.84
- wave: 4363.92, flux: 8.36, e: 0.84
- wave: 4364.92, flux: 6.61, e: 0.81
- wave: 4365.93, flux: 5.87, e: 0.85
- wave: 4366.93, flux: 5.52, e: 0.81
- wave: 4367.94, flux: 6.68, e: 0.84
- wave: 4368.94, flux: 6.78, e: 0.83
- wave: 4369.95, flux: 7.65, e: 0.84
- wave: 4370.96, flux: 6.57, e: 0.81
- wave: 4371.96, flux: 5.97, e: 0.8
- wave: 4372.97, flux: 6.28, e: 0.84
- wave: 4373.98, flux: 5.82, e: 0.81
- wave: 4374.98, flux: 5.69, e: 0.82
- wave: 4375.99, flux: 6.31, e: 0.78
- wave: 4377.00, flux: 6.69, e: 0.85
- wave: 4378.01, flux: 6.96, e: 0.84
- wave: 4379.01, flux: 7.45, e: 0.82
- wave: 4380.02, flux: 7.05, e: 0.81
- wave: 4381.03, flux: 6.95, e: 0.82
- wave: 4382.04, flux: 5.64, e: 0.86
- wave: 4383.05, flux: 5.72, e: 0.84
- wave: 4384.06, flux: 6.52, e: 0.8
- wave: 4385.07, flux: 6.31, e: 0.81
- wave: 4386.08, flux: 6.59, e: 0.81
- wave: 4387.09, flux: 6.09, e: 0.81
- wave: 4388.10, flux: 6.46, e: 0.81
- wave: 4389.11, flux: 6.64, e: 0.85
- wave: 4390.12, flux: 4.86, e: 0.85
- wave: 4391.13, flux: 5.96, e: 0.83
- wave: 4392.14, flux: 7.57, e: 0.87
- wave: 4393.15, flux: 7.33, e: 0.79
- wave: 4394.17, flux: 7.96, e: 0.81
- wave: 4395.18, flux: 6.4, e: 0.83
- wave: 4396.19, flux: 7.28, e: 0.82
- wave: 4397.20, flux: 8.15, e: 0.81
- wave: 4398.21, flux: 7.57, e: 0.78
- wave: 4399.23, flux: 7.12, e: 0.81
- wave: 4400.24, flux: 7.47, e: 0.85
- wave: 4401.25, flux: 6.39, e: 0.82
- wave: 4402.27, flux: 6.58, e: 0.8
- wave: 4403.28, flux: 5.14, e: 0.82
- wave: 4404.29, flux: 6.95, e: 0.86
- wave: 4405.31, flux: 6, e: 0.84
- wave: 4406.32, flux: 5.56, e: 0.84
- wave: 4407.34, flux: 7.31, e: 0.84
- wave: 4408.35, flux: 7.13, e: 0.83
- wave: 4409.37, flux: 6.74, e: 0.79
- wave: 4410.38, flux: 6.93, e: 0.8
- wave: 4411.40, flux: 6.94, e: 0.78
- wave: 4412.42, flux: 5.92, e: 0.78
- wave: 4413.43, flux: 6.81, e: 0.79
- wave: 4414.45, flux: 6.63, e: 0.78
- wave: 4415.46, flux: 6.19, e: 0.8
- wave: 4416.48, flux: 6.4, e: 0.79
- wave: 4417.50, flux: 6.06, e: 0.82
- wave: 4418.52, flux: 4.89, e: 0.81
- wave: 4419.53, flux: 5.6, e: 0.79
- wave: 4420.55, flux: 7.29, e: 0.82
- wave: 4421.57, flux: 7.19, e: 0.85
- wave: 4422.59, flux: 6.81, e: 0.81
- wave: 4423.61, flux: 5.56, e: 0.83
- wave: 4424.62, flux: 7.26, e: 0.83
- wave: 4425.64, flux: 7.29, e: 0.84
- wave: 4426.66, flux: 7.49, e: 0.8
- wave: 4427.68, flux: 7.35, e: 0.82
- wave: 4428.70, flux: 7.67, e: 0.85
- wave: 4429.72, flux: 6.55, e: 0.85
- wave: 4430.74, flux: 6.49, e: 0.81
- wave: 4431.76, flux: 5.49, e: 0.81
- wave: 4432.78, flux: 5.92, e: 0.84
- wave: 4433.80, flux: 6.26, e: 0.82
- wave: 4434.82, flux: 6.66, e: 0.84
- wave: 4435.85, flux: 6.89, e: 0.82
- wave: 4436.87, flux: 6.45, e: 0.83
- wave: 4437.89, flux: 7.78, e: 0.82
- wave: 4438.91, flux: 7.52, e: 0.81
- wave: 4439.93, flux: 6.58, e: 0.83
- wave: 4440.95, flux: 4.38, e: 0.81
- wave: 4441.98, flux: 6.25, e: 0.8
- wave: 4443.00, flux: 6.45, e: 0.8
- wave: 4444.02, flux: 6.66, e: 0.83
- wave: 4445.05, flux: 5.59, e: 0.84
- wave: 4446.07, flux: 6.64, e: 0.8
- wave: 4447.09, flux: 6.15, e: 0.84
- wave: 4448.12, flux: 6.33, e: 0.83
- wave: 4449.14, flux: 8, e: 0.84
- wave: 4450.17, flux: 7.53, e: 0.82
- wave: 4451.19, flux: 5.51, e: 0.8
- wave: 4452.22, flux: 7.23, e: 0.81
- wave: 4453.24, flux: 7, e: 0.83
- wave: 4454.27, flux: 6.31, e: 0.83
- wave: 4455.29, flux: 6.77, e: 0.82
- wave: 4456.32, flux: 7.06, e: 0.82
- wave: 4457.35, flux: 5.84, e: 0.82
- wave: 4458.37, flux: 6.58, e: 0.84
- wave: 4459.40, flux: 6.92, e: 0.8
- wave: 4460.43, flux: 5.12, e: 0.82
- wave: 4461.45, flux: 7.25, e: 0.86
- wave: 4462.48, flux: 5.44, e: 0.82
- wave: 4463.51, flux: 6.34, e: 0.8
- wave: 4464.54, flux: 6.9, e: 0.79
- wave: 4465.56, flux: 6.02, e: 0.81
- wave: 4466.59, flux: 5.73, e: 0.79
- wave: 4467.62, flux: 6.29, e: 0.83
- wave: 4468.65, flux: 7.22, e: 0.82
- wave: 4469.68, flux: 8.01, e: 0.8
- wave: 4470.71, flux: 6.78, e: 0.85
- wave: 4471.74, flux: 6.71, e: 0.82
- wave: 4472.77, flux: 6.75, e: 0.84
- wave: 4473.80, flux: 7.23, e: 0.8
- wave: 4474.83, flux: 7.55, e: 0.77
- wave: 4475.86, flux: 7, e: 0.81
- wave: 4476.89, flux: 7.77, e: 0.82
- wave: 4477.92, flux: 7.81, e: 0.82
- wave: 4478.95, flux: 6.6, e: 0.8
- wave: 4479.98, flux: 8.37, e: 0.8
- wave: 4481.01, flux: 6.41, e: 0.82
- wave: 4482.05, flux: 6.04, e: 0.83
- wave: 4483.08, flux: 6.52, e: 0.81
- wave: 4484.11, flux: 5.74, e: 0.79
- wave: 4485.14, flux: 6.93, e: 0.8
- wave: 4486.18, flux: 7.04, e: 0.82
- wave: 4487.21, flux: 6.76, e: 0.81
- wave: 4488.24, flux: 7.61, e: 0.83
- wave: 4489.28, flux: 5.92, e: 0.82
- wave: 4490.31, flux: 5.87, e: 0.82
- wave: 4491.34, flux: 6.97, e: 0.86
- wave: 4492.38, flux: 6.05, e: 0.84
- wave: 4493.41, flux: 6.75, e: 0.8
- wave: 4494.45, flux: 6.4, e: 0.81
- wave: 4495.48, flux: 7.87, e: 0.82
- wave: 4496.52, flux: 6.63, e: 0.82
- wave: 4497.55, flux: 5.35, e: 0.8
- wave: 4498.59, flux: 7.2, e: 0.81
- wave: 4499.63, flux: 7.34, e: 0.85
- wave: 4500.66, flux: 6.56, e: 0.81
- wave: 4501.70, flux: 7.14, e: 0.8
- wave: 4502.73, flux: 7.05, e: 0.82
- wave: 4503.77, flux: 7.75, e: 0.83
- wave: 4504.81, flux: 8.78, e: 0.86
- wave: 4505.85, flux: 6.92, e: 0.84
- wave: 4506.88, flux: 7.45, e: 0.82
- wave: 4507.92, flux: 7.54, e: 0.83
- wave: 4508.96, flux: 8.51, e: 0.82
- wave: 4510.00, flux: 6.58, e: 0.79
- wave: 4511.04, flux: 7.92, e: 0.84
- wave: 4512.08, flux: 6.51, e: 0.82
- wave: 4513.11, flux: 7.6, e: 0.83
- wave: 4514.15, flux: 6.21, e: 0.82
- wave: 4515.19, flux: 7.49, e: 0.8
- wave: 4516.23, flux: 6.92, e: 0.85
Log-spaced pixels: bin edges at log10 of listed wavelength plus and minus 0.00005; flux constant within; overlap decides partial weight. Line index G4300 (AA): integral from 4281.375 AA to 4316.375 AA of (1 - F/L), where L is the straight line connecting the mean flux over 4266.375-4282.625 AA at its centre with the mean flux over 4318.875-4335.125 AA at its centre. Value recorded 2.9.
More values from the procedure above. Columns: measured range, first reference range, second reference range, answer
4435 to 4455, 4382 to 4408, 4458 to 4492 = 0.28 AA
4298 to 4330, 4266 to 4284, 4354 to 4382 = 2.51 AA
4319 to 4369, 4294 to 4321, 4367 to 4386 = -1.18 AA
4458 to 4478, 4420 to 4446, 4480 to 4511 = 0.14 AA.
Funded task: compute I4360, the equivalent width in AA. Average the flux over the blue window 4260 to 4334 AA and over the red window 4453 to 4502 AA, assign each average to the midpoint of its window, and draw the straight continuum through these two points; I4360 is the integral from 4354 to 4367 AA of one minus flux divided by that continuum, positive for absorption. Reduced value -0.3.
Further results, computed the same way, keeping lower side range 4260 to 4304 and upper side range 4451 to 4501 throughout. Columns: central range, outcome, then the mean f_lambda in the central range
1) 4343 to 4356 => -0.1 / 6.21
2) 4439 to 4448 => 0.5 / 6.16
